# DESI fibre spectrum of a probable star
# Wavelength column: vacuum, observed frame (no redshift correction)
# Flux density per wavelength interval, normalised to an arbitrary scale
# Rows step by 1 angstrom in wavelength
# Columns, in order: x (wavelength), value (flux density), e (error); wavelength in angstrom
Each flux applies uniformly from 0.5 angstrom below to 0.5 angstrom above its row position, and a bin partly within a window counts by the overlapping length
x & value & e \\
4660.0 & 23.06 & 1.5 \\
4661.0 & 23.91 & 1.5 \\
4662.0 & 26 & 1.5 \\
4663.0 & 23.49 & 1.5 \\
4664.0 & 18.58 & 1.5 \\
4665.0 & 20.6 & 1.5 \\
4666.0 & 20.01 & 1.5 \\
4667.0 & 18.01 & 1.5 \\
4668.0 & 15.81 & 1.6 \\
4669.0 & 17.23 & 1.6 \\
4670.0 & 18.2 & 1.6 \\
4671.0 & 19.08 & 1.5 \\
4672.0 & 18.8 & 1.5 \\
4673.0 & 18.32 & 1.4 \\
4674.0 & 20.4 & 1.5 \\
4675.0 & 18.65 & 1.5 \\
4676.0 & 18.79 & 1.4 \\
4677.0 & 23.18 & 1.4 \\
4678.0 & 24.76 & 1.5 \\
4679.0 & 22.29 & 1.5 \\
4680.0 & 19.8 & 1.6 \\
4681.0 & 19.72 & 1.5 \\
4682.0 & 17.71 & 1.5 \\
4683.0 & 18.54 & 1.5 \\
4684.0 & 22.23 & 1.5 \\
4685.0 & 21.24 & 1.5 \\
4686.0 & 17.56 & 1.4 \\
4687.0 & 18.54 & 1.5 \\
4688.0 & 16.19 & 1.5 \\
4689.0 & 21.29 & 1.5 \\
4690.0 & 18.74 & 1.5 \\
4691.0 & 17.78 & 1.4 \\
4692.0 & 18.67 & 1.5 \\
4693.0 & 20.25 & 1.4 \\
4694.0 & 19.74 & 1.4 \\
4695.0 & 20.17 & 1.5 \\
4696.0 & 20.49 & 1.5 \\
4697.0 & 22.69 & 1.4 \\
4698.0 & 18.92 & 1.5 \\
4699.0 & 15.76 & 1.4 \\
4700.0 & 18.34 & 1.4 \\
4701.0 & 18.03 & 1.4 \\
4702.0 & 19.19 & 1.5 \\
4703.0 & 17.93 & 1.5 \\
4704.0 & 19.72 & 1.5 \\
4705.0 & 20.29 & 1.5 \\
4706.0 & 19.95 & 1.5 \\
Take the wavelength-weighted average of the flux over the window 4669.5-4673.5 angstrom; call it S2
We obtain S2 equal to 18.6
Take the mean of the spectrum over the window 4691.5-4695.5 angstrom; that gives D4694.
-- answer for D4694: 19.7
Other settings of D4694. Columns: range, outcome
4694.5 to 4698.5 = 20.6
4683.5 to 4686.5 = 20.3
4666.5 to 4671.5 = 17.7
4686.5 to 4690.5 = 18.7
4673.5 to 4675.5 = 19.5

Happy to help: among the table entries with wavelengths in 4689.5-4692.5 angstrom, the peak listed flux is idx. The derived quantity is 18.74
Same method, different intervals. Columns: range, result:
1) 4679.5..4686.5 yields 22.23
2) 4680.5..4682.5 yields 19.72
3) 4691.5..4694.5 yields 20.25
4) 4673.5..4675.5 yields 20.4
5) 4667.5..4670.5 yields 18.2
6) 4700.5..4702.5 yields 19.19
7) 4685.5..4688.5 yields 18.54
